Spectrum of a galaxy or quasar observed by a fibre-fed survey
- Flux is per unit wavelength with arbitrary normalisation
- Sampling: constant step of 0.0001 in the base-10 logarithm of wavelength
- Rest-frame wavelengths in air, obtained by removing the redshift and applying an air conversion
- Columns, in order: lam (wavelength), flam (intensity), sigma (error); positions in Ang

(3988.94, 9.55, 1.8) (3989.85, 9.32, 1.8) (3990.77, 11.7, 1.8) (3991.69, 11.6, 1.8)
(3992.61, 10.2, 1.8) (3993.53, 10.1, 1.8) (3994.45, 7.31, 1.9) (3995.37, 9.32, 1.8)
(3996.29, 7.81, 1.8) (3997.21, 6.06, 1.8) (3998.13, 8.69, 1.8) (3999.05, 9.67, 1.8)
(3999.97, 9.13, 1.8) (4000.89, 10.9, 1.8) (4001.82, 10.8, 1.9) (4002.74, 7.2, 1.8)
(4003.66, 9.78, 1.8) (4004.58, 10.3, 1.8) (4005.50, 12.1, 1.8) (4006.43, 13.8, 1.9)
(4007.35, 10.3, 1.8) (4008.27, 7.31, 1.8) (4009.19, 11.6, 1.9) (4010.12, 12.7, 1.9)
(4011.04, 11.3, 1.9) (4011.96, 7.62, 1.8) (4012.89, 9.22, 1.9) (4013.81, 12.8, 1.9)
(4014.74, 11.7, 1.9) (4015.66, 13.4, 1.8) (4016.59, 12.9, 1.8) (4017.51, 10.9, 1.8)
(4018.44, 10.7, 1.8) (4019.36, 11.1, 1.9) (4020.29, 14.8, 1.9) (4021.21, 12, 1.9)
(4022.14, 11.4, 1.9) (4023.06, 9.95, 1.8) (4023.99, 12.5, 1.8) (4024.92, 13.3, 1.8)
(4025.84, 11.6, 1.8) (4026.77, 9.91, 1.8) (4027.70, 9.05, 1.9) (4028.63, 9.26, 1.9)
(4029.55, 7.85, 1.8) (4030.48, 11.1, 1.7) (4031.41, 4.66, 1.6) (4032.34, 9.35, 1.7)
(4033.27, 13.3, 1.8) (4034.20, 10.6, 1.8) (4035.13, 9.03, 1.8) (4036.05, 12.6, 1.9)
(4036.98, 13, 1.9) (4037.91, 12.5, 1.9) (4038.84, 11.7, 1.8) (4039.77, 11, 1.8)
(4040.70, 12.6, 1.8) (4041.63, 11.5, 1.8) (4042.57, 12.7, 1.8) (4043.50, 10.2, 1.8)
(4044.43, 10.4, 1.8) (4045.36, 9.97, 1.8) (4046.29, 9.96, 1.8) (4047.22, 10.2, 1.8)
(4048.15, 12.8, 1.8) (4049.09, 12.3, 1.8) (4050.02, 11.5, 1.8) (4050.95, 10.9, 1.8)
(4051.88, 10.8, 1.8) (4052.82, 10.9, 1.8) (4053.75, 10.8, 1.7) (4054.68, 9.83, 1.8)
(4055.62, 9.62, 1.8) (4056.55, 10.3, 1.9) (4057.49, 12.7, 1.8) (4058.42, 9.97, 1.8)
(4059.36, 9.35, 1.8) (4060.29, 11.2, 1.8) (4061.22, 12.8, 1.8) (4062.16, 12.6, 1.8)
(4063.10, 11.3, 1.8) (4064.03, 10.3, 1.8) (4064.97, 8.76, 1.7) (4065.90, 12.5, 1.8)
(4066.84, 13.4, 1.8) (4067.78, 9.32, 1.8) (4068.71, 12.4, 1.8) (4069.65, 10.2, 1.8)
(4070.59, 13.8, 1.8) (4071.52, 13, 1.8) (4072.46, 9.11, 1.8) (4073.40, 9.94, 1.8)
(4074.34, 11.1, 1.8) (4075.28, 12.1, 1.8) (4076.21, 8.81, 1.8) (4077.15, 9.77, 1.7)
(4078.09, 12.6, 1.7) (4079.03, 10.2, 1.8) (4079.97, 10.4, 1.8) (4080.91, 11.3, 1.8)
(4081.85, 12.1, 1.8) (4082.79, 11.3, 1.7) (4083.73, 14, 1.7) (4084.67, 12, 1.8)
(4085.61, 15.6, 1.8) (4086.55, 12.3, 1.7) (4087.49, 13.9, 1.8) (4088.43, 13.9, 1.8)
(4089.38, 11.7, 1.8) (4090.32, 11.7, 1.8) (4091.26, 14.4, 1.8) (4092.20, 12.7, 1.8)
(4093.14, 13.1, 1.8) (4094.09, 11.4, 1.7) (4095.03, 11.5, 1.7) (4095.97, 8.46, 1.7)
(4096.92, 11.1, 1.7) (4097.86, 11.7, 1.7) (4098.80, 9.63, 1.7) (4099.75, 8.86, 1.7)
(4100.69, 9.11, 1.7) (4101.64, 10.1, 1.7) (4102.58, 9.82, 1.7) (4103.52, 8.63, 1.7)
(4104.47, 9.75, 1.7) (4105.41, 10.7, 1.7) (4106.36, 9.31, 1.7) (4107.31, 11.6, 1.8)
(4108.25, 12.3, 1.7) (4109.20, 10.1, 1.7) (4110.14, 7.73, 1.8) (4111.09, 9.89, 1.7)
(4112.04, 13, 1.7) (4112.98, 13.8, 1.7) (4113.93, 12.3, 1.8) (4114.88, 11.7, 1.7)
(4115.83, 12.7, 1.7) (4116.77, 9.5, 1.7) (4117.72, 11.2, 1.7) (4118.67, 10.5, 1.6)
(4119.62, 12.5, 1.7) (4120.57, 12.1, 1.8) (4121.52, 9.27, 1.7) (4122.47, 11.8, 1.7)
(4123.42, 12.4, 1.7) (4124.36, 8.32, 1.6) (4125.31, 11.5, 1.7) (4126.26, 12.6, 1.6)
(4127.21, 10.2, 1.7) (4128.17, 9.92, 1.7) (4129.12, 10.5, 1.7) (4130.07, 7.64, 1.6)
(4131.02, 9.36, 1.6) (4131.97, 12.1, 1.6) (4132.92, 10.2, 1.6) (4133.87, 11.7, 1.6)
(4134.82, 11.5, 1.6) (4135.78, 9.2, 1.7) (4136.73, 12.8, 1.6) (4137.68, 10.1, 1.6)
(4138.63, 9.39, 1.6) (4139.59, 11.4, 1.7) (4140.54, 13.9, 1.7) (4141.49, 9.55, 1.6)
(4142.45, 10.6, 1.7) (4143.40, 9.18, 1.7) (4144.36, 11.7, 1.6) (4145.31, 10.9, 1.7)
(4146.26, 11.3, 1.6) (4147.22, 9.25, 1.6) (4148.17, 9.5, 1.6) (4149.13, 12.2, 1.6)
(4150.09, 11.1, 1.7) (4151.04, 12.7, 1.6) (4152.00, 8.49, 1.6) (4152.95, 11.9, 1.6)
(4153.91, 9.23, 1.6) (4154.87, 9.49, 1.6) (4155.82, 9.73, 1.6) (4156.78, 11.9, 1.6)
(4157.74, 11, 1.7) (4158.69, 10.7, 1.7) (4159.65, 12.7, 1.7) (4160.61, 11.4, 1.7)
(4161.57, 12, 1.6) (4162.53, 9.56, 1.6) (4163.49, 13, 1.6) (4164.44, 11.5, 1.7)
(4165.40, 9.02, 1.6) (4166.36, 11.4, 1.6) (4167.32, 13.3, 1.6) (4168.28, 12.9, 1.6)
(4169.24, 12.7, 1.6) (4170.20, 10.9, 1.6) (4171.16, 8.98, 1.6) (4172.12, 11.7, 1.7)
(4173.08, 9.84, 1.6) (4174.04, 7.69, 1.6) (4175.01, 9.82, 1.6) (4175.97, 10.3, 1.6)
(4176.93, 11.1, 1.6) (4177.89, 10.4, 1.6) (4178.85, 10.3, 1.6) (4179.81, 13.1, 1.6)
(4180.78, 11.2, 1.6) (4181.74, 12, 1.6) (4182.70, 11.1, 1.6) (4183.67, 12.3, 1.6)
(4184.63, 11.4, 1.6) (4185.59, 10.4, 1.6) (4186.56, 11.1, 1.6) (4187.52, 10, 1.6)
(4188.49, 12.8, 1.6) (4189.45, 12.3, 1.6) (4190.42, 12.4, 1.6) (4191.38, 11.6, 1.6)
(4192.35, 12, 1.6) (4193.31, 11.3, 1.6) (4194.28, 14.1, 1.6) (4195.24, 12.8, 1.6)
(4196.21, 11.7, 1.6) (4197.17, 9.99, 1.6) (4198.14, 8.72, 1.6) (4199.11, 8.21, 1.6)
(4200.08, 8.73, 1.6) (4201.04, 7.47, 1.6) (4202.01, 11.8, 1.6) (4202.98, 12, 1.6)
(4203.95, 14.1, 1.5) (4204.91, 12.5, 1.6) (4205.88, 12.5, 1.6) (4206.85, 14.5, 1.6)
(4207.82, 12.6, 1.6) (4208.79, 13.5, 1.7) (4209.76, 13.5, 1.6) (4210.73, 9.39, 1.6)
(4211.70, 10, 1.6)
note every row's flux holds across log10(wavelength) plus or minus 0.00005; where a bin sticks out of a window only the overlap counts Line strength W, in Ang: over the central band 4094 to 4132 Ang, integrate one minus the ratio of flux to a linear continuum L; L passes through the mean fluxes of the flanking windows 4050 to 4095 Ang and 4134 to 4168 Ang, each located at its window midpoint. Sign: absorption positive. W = 2.1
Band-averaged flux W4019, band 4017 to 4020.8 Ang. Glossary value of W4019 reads 11.9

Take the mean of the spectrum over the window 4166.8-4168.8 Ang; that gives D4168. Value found 13.1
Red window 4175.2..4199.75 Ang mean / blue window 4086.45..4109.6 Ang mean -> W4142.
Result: 1.02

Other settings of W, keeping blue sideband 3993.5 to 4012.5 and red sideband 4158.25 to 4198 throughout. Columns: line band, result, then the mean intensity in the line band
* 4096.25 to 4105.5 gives 0.6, 9.88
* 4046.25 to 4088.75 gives -4.6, 11.4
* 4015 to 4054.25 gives -4.5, 11.1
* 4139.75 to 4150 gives 0.2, 10.8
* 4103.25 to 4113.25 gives 0.1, 10.6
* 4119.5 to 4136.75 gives 0.2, 10.7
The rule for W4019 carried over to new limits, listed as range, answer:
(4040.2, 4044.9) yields 11.5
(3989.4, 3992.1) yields 10.9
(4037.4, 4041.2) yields 12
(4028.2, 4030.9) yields 9.4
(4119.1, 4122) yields 11.3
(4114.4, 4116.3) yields 12.2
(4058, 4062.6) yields 11.2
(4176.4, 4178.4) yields 10.8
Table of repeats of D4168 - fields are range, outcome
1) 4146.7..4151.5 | 10.9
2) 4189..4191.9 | 12.1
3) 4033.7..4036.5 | 10.8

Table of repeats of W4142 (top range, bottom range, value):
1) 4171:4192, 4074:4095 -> 0.91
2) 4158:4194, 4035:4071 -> 1.00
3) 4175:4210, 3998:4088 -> 1.04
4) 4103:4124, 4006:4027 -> 0.96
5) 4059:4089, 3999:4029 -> 1.06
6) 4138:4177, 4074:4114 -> 0.96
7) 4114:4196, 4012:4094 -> 0.97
